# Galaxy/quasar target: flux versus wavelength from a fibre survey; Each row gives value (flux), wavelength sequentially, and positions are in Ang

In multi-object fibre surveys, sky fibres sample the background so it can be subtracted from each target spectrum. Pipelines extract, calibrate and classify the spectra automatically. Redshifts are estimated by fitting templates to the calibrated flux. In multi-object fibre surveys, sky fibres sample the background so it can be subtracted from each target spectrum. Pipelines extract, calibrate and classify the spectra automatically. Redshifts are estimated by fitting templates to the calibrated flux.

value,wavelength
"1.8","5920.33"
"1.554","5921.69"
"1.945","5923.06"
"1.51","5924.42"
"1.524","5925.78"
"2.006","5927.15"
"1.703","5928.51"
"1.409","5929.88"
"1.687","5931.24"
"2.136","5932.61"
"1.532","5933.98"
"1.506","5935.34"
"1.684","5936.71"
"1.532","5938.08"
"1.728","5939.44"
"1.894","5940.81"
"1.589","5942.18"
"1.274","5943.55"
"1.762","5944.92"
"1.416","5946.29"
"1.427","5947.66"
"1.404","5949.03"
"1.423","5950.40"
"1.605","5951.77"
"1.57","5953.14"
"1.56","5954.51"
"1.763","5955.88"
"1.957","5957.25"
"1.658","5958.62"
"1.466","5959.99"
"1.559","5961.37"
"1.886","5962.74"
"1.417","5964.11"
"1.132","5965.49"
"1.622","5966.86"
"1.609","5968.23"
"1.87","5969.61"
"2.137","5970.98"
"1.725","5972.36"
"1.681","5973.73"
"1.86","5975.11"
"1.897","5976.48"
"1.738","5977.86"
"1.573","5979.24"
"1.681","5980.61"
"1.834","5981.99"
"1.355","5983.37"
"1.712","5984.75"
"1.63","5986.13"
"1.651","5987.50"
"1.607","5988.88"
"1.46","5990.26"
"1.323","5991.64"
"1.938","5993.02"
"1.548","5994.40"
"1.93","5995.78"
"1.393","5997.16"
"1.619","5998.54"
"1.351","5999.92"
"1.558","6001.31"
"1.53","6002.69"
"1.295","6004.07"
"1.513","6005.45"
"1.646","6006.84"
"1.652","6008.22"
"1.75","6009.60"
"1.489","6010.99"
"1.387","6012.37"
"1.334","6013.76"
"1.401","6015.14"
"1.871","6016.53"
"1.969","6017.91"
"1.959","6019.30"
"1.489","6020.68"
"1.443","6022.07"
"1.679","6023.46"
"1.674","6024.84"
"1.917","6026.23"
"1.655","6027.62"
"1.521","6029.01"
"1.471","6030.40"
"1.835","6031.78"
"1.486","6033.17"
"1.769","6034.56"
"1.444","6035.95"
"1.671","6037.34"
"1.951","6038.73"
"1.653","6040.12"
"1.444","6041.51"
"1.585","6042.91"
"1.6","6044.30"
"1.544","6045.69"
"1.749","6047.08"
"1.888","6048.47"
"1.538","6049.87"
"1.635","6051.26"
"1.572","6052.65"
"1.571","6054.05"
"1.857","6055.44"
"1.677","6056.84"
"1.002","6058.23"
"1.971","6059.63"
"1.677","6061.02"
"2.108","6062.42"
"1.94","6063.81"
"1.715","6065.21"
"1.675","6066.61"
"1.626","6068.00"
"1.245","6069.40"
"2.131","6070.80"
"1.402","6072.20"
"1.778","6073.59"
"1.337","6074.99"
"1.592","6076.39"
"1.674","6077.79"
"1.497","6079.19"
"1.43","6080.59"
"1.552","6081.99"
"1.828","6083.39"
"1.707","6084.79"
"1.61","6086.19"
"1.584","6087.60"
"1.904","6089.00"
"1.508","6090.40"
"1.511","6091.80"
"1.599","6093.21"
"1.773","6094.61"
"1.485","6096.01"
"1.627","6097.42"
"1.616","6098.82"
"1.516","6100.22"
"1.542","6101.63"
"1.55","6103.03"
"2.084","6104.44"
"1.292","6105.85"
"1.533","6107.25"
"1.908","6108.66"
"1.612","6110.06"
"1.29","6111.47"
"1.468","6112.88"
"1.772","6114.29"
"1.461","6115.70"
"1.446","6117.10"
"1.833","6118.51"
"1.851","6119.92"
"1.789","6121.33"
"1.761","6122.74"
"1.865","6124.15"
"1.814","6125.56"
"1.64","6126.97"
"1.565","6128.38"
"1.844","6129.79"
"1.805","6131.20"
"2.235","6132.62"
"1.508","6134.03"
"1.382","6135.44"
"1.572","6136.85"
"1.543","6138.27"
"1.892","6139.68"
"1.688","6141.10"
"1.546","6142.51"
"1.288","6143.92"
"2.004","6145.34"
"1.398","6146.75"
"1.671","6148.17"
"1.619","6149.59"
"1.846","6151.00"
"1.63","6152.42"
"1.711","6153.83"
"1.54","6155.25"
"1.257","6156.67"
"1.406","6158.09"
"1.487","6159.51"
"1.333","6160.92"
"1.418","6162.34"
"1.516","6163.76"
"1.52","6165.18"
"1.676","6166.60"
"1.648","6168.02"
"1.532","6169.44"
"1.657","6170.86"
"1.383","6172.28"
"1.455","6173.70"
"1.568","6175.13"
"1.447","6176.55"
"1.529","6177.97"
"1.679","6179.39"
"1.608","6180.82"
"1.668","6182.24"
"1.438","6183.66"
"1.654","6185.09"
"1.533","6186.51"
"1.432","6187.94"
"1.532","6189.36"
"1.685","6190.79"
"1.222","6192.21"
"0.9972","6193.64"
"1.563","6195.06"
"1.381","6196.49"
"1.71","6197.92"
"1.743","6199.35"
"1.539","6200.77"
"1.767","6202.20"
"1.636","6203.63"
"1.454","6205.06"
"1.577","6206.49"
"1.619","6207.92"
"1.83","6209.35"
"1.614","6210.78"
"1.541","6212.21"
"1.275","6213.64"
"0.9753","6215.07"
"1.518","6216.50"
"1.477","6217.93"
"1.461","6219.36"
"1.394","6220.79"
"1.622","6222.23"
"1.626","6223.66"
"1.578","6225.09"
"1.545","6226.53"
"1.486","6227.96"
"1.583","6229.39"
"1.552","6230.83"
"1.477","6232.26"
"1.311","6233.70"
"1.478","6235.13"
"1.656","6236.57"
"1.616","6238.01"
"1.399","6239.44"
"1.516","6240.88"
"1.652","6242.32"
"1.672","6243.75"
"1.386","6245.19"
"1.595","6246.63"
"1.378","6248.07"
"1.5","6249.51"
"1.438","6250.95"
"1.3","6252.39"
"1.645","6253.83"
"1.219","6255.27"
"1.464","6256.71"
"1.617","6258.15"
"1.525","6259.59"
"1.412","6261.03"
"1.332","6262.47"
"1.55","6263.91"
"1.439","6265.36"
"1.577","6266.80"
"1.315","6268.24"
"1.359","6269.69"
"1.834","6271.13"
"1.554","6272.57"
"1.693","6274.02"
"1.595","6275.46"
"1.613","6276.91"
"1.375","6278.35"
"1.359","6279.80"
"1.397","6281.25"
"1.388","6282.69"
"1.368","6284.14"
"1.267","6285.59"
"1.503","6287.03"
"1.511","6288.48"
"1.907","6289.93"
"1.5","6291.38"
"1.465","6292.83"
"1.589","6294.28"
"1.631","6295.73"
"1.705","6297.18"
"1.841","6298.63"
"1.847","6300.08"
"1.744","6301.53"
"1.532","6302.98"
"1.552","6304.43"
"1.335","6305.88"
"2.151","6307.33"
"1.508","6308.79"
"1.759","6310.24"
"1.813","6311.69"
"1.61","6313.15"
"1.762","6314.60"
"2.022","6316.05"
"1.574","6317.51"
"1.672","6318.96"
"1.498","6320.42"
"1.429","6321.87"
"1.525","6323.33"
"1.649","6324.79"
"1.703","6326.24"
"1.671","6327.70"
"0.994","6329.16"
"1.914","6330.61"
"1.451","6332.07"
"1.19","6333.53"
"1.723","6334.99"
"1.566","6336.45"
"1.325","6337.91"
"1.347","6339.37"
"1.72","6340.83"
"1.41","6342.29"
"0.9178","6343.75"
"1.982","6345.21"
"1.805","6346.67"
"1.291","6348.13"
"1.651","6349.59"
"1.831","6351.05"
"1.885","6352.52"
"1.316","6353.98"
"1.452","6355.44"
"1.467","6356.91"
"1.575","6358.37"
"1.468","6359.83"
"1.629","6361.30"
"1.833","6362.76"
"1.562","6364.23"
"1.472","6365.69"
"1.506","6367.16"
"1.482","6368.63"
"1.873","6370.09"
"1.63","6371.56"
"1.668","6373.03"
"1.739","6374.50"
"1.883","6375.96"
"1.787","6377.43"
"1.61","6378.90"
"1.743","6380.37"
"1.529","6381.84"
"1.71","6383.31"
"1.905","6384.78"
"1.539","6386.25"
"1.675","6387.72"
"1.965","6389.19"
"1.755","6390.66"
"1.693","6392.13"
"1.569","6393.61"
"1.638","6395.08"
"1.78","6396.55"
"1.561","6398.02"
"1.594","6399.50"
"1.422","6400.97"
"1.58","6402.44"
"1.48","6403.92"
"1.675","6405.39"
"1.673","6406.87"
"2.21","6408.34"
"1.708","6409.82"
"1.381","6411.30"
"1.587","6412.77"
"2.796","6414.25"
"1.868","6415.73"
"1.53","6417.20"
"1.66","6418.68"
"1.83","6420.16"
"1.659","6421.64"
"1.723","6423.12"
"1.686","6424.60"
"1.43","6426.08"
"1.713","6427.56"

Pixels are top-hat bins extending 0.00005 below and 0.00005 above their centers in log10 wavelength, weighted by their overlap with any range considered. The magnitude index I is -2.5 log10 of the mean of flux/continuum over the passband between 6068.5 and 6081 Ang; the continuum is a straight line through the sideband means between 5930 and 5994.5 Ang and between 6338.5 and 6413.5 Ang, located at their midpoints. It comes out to 0.05 mag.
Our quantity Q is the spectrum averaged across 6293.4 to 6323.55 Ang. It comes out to 1.67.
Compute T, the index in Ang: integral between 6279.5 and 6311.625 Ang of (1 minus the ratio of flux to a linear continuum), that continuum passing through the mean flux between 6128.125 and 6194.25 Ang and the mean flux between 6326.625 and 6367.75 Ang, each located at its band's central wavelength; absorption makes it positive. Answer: -1.0 Ang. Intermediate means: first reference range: 1.57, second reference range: 1.54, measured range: 1.59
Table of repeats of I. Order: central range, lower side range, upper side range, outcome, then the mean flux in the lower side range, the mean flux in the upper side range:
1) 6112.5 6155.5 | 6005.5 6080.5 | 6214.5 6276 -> -0.069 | 1.64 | 1.5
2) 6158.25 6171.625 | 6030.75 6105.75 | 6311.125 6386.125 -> 0.070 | 1.64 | 1.6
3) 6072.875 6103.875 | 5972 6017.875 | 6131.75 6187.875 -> -0.009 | 1.61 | 1.58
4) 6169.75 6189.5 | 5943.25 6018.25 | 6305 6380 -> 0.043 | 1.61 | 1.6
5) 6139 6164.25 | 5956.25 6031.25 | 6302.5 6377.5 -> 0.031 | 1.63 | 1.6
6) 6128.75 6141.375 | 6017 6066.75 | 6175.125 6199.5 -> -0.093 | 1.68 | 1.52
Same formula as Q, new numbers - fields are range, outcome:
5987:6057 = 1.62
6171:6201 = 1.52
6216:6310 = 1.53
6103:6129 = 1.66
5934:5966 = 1.58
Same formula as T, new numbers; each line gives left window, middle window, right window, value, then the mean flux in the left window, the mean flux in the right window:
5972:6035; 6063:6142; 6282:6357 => -1.9 Ang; 1.63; 1.58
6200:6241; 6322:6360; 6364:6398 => 2.6 Ang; 1.52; 1.68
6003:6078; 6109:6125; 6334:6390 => -0.2 Ang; 1.64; 1.62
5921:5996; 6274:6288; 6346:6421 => 1.9 Ang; 1.65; 1.68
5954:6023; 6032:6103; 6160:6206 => -2.1 Ang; 1.63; 1.53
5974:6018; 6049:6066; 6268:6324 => -0.9 Ang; 1.6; 1.59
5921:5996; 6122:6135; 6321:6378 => -1.3 Ang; 1.65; 1.57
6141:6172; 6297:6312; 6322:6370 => -1.5 Ang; 1.56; 1.54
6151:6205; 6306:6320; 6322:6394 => -1.4 Ang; 1.53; 1.6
